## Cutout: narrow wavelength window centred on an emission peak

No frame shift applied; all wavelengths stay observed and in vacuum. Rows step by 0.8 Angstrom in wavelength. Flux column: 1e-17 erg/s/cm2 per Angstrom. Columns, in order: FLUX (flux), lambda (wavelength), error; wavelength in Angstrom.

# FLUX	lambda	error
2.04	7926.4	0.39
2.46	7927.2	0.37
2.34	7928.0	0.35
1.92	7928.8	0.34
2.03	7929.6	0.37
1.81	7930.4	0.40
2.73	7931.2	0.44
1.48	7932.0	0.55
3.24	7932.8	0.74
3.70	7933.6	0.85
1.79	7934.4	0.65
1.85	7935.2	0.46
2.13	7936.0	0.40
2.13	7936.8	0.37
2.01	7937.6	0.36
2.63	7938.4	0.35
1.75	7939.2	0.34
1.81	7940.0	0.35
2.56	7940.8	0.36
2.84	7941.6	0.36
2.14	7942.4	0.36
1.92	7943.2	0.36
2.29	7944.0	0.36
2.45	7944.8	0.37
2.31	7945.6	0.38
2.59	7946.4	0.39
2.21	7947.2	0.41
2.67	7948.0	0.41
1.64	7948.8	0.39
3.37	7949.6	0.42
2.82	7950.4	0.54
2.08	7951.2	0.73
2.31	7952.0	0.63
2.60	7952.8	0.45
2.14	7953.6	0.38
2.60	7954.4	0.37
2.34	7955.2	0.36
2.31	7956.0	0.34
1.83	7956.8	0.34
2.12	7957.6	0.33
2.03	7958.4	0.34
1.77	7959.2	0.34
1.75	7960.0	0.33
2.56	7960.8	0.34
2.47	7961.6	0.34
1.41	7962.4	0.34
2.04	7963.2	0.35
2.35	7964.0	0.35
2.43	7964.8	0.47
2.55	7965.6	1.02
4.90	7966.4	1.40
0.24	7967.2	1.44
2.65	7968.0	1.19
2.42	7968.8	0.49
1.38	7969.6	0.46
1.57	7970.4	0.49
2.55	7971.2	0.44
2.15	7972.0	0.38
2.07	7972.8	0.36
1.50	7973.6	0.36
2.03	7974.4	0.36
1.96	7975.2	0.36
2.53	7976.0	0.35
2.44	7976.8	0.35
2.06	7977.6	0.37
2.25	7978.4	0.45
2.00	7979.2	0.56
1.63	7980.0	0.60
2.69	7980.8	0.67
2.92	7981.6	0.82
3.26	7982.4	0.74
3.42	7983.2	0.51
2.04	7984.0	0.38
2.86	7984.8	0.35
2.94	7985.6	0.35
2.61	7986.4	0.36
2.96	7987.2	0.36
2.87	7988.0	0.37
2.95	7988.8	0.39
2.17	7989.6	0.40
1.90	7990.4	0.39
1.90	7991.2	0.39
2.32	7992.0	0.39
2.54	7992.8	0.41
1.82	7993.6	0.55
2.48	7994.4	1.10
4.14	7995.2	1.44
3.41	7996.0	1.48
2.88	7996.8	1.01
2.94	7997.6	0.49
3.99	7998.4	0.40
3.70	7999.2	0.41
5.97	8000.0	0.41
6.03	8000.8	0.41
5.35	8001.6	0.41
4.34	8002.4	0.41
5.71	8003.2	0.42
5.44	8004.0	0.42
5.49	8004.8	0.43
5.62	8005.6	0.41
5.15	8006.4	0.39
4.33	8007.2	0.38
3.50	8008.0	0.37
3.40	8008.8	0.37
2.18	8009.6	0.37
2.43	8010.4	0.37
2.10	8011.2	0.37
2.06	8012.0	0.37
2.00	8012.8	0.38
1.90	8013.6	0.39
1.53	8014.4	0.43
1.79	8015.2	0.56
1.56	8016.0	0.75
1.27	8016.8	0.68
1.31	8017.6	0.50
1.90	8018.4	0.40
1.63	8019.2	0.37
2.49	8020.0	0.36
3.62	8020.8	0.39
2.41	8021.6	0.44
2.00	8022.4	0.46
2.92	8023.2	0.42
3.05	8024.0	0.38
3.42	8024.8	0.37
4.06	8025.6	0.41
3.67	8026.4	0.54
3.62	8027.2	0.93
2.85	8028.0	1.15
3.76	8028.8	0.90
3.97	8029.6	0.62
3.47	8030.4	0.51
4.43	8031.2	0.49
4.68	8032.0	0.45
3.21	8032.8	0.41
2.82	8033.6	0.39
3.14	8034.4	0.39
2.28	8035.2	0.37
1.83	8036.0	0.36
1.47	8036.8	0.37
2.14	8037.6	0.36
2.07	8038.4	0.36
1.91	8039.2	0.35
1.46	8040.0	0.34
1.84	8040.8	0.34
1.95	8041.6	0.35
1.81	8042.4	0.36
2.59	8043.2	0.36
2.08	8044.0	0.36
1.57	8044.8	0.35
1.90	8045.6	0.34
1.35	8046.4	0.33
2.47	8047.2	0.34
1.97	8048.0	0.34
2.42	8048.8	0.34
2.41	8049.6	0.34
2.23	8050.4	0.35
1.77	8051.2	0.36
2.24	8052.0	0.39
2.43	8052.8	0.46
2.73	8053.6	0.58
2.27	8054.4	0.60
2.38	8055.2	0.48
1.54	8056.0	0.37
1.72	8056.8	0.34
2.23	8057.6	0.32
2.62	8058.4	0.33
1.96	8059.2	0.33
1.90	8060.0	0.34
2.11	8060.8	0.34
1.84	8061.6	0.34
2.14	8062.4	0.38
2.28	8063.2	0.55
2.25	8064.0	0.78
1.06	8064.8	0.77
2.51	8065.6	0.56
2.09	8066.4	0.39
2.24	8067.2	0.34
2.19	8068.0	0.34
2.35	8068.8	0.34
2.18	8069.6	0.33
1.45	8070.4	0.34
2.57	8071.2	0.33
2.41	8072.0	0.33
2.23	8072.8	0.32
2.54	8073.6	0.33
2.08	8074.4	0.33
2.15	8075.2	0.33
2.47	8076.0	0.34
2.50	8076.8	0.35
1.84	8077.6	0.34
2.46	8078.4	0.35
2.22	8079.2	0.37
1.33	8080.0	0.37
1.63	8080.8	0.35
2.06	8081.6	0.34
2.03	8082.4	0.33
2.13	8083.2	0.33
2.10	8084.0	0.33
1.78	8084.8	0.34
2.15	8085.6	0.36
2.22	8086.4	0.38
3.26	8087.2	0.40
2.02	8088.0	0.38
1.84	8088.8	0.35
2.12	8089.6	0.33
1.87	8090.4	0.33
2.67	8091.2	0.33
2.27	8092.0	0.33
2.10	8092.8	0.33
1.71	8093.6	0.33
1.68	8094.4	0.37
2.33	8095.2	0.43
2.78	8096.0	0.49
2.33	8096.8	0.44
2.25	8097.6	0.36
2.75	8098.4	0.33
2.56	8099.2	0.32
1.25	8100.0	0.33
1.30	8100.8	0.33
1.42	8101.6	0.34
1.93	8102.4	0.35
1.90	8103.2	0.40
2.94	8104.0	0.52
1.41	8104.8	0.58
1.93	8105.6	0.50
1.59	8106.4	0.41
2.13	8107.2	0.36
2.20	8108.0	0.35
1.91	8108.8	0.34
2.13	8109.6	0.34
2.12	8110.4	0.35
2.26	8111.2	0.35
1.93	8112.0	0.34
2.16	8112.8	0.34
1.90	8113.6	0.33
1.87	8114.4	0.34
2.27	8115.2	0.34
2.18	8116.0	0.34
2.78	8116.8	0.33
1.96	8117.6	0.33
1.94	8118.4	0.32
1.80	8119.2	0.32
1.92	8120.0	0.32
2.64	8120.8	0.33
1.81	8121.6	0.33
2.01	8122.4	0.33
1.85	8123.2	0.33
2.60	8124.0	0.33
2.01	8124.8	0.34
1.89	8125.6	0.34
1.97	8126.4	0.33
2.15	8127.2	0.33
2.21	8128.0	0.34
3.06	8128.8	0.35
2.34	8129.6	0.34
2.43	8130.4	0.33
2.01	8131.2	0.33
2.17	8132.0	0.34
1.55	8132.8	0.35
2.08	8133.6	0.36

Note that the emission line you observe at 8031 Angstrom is [N II] 6583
